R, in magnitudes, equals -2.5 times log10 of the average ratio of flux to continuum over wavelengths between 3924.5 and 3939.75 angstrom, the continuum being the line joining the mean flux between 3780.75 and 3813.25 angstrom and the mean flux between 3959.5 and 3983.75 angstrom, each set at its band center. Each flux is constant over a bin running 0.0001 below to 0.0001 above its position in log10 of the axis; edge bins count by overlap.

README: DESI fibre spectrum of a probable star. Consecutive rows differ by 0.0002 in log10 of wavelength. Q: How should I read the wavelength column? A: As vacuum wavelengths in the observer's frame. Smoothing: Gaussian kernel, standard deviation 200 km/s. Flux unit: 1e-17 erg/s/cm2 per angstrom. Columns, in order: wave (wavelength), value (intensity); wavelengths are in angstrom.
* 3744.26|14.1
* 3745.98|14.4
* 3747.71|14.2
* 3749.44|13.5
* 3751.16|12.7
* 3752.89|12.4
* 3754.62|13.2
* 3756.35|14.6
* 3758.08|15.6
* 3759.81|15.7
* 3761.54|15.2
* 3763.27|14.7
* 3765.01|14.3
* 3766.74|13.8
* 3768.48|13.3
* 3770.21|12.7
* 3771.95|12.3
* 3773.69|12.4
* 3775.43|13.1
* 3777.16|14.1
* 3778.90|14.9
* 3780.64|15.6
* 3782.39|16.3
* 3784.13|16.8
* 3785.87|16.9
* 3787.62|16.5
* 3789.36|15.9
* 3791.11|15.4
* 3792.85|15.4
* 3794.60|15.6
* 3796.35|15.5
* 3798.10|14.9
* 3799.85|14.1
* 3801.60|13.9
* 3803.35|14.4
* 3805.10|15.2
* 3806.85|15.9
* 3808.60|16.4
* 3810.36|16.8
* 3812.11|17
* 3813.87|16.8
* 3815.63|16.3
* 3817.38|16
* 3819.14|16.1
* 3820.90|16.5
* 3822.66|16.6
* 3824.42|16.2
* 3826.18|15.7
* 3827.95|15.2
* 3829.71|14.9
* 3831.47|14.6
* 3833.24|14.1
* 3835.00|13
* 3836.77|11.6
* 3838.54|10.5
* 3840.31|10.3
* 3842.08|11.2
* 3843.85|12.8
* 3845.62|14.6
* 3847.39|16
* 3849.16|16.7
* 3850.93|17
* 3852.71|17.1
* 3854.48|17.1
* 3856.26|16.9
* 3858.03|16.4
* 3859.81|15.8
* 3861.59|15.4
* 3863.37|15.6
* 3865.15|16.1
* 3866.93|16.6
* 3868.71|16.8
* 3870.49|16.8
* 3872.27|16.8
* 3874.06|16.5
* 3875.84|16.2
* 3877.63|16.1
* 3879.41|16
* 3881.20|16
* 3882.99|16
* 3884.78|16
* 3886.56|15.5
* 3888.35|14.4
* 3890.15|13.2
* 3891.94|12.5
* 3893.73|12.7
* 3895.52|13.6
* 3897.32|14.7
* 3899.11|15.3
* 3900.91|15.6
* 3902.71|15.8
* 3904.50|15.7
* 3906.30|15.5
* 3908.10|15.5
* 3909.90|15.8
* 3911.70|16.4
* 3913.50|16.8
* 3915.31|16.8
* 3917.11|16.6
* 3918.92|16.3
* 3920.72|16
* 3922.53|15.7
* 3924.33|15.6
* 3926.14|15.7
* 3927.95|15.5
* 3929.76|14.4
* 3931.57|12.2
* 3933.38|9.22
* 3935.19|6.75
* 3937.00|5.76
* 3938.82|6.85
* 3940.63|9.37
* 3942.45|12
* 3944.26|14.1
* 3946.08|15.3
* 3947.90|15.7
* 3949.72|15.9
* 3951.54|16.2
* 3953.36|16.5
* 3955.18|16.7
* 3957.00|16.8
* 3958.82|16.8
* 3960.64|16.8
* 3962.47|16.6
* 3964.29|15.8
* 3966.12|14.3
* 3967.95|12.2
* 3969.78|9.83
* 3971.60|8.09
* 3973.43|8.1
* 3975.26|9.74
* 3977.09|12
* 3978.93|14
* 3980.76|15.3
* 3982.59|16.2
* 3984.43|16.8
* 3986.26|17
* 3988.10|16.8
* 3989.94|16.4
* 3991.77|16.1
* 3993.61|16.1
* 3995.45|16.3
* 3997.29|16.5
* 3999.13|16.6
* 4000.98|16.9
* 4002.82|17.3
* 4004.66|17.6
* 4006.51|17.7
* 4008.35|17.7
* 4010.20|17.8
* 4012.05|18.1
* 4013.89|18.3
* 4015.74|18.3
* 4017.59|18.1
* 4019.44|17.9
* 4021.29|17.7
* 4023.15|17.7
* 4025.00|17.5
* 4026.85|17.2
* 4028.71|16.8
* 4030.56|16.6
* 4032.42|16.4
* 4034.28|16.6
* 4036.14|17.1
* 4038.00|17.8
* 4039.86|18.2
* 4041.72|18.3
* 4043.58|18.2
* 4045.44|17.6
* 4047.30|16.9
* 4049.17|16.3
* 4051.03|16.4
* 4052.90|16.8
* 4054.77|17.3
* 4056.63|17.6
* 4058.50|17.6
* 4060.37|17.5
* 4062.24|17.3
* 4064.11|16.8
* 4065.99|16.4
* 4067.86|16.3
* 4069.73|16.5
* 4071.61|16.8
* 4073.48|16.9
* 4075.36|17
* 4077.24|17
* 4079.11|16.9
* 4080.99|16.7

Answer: 0.24 mag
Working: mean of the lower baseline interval 15.7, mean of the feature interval 11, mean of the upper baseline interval 13.1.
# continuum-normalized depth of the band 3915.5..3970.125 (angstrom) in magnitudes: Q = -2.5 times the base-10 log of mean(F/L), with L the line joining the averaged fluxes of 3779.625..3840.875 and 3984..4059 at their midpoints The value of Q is 0.18 mag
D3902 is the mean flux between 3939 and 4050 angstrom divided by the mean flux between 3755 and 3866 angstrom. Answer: 1.1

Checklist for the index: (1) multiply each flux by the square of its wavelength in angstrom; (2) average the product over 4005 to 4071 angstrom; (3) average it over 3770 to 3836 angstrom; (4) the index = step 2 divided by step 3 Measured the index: 1.28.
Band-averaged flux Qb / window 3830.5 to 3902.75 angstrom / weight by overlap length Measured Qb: 15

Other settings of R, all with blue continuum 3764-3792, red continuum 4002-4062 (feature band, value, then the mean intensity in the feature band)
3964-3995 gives 0.219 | 13.8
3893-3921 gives 0.035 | 15.6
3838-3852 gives 0.122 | 13.8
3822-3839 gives 0.068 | 14.3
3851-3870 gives -0.058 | 16.4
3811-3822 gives -0.096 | 16.5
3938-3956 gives 0.190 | 13.9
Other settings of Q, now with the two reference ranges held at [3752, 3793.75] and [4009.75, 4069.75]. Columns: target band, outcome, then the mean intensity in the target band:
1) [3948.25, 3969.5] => 0.06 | 15.7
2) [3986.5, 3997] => 0.03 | 16.4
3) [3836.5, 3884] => 0.01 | 15.4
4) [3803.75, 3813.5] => -0.08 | 16.2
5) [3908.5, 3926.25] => -0.01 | 16.2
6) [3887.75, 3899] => 0.17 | 13.6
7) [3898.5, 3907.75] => 0.03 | 15.6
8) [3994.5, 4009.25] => -0.01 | 17.1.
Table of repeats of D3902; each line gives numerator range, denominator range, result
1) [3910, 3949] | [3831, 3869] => 0.91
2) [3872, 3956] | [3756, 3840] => 0.97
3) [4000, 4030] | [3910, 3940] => 1.30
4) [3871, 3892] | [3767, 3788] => 1.07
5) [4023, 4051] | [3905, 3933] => 1.11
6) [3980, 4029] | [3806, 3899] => 1.12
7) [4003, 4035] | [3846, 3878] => 1.07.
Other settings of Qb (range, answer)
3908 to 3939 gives 13.9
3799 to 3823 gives 15.8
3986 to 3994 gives 16.5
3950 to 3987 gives 14.3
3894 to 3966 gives 14.6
